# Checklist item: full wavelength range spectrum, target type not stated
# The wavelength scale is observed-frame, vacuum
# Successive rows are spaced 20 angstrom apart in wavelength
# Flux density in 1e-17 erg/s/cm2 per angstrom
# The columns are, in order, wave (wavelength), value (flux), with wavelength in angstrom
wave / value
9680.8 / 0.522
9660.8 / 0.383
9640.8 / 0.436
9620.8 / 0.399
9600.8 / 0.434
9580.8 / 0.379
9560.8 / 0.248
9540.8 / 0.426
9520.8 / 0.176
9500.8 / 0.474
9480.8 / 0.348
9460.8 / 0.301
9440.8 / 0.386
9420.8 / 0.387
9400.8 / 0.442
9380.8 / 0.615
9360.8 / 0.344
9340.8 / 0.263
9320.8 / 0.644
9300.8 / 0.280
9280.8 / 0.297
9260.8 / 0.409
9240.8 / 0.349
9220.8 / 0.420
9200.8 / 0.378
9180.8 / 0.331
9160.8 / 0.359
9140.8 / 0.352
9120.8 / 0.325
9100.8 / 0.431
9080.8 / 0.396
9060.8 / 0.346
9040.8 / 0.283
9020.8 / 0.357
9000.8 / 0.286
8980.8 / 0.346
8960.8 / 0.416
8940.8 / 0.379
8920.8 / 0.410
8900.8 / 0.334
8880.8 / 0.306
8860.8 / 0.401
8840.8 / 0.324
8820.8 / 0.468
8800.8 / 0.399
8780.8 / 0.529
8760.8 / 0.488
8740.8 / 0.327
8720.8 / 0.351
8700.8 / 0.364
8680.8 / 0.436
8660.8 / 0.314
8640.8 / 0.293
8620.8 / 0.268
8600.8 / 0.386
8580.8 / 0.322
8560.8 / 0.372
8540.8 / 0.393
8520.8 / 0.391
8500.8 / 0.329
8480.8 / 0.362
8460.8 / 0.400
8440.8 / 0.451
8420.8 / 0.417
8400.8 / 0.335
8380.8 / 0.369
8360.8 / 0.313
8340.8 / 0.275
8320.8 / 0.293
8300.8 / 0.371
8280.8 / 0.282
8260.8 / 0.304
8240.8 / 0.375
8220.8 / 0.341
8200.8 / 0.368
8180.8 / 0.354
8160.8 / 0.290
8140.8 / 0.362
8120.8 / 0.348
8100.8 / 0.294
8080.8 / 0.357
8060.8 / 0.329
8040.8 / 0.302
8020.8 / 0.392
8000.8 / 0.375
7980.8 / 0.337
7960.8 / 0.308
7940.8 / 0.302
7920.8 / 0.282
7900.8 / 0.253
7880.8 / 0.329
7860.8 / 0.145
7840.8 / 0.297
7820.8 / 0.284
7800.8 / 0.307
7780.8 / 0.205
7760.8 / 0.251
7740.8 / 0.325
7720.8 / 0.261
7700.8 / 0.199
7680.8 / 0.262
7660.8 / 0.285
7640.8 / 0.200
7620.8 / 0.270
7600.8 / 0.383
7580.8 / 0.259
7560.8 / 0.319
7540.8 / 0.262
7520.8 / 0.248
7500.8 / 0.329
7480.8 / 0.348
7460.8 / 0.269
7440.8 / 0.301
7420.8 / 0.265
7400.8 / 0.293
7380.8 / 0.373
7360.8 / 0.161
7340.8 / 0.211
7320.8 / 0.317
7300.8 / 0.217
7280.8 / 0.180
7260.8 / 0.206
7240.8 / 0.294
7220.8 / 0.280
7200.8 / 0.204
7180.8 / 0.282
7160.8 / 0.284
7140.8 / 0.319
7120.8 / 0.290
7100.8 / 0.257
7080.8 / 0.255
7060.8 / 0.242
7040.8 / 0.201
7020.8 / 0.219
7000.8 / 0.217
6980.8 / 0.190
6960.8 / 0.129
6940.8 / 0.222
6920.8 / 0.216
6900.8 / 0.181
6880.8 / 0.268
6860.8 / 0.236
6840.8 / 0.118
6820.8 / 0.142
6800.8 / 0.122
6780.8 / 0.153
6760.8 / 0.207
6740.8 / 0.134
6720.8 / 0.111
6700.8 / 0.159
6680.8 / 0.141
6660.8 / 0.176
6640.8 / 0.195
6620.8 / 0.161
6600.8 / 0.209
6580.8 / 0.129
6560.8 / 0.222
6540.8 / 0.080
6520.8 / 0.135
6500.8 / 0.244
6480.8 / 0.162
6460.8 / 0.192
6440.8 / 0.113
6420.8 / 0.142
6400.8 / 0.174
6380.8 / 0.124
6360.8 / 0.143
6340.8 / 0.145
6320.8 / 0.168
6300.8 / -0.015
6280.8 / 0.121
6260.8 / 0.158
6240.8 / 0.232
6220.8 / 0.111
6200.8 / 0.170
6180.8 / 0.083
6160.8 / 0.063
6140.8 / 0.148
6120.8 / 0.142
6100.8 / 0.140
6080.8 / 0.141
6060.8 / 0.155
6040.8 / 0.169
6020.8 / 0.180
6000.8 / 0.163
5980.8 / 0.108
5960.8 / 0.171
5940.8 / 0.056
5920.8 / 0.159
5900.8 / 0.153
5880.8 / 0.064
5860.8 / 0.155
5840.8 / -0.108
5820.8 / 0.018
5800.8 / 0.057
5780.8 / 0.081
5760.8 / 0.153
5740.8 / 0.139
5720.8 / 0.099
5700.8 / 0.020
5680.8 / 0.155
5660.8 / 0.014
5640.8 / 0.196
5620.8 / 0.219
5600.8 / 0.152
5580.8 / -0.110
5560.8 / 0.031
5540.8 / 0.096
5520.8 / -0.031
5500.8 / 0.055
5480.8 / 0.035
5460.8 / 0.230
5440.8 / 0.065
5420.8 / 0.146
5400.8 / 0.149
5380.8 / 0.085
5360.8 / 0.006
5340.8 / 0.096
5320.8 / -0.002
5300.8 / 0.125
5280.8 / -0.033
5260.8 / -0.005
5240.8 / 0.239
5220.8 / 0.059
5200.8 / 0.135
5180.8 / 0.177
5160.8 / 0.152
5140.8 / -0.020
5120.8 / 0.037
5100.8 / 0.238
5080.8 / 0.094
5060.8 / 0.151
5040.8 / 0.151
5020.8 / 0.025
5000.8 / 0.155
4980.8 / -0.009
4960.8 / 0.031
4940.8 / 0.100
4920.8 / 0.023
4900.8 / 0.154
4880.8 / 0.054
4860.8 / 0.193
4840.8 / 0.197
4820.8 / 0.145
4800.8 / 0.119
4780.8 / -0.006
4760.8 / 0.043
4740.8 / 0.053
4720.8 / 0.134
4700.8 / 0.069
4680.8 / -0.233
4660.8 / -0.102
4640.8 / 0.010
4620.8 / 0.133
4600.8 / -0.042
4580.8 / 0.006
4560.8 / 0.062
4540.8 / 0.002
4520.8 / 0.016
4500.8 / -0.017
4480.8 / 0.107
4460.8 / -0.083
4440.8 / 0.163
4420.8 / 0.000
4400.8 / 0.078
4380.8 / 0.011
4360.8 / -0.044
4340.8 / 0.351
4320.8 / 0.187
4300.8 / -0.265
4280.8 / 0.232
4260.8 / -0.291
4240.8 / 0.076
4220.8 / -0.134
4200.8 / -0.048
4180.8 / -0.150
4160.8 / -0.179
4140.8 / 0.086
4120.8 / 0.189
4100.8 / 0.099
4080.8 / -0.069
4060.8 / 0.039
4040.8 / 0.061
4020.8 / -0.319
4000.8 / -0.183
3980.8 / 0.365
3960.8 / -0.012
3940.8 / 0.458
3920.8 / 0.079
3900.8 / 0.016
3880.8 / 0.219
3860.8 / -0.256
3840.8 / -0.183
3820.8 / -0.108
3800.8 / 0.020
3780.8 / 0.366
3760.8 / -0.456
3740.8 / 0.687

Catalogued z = 0.772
